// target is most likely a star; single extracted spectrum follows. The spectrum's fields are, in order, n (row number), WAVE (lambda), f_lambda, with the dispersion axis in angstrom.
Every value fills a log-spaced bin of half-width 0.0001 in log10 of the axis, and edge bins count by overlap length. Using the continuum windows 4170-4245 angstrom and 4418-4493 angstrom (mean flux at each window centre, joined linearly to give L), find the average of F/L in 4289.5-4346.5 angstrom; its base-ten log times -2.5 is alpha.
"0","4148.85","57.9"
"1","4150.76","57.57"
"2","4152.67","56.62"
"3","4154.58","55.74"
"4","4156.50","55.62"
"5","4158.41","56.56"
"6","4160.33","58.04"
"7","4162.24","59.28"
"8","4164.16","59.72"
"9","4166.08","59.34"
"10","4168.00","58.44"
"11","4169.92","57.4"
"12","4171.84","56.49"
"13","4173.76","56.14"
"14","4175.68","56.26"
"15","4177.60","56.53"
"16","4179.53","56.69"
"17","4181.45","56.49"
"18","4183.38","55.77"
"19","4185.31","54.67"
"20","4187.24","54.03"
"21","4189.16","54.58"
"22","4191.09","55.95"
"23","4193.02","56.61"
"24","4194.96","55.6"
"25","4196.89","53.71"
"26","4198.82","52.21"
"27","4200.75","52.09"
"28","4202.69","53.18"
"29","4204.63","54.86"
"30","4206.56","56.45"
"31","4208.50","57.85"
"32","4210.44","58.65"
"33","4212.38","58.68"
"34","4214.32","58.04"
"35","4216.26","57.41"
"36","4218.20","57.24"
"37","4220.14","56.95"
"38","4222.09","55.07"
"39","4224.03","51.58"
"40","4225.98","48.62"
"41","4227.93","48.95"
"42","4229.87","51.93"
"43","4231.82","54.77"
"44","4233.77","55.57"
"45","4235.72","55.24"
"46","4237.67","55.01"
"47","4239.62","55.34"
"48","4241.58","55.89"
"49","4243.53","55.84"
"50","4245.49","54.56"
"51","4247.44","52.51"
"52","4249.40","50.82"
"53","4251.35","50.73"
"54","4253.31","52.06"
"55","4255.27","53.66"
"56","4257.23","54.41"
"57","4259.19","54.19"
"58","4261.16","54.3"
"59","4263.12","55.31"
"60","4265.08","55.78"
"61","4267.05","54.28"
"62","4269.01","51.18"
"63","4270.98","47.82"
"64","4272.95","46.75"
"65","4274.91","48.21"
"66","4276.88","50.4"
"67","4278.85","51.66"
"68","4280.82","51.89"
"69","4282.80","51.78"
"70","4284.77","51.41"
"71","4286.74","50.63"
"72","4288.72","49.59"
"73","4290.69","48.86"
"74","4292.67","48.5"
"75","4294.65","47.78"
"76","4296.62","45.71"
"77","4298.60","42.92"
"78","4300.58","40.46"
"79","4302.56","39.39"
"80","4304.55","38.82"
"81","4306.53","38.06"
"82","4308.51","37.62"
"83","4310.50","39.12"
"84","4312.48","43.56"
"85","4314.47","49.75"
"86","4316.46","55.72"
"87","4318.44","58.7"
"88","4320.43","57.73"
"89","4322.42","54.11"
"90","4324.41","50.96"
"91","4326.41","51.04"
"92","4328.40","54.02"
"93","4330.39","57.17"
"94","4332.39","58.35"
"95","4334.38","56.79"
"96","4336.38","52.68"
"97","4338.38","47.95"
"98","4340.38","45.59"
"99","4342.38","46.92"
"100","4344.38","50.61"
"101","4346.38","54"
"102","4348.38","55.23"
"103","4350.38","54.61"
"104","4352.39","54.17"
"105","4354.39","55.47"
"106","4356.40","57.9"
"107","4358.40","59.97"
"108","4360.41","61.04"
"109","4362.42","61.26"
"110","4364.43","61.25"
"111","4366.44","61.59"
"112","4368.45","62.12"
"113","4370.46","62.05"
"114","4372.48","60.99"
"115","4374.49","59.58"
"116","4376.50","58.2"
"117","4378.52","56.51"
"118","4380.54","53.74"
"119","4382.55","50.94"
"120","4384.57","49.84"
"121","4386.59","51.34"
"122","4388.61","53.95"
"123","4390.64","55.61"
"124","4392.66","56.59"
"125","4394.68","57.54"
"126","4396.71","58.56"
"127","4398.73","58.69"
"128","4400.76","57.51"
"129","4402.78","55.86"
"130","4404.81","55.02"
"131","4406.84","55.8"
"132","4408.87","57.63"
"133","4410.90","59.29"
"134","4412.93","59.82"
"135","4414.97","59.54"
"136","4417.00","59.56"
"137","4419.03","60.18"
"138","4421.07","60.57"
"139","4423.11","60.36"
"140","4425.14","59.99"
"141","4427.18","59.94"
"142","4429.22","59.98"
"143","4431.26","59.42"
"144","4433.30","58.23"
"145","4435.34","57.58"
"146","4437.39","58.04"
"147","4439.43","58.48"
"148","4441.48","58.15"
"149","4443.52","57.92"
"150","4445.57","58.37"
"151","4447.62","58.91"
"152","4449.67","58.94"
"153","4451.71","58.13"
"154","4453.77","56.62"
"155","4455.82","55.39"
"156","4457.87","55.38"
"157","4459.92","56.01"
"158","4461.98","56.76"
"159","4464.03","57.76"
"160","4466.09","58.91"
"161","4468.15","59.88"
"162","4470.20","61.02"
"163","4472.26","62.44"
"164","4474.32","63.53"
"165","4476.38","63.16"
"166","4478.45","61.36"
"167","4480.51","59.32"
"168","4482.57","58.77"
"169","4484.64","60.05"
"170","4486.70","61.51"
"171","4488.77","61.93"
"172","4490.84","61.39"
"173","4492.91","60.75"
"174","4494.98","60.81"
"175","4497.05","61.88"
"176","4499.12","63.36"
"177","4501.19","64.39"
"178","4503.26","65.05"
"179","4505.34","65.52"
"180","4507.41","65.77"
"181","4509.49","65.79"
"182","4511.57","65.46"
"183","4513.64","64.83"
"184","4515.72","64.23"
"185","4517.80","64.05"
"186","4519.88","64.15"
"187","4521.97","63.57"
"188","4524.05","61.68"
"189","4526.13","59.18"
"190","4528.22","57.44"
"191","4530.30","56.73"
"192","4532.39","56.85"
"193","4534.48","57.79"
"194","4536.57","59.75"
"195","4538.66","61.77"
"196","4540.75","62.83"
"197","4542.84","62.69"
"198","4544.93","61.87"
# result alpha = 0.17 mag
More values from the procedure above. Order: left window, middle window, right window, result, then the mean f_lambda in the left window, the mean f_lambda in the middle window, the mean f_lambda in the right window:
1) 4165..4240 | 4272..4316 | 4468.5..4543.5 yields 0.24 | 55.4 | 46.1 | 61.9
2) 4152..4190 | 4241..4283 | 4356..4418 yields 0.09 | 56.7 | 52.4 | 57.7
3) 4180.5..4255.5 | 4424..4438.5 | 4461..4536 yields 0.02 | 54.6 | 59.1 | 61.6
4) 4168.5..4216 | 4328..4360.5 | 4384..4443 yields 0.06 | 55.8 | 54.1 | 57.8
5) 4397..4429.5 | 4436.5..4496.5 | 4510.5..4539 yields 0.01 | 58.7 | 59.3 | 61.2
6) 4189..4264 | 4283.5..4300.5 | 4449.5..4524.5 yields 0.18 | 54.5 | 47.8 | 61.4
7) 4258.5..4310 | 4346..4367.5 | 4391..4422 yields -0.08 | 48.1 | 58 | 58.1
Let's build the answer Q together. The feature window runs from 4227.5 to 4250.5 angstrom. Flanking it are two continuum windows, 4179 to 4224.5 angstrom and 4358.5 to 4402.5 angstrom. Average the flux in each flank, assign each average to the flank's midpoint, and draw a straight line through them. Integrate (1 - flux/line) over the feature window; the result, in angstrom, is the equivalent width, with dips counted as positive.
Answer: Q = 0.9 angstrom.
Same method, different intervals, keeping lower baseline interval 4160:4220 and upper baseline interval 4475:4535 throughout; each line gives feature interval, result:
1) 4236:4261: 1.58 angstrom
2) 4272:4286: 1.85 angstrom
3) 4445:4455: 0.47 angstrom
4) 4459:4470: 0.57 angstrom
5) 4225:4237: 0.96 angstrom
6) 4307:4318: 2.46 angstrom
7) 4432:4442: 0.44 angstrom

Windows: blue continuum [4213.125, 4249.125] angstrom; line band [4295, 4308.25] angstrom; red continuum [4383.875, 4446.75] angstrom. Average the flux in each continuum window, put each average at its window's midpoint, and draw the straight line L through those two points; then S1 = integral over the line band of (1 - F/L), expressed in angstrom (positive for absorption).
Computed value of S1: 3.5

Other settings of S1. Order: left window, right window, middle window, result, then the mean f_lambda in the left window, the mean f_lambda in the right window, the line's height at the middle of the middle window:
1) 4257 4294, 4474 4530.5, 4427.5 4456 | 0.6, 51.3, 62.4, 59.5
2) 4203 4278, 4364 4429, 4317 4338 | 0.4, 53.8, 57.8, 56.1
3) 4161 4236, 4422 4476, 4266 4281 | 1.7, 55.6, 58.8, 56.6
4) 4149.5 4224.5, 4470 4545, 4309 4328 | 2.5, 56.3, 62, 58.6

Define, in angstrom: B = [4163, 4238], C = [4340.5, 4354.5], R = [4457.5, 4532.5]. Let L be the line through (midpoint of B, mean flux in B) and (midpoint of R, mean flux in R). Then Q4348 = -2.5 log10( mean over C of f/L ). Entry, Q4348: 0.12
